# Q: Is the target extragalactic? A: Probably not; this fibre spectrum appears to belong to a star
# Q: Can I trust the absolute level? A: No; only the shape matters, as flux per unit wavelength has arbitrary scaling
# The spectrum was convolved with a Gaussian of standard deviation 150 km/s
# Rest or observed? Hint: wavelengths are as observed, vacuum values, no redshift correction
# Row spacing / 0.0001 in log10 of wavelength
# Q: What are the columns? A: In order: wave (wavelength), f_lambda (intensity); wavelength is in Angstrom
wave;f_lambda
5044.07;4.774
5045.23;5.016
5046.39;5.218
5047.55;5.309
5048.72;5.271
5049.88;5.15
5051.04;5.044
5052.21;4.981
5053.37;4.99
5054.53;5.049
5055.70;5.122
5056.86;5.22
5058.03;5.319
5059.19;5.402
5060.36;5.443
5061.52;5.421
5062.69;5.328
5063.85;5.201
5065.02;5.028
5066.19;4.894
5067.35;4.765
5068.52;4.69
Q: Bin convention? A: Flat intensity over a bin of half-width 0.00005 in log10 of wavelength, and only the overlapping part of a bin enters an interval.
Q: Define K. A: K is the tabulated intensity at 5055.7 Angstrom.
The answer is 5.122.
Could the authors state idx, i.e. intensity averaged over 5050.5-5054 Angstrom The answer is 5.01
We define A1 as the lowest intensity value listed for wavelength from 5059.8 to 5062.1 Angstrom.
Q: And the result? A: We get 5.421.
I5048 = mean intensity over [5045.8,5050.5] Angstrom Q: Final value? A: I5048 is 5.24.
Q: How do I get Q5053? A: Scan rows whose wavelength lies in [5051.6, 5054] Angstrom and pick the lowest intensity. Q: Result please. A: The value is 4.981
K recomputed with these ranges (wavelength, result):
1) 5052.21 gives 4.981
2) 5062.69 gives 5.328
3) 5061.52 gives 5.421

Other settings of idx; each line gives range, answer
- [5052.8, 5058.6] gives 5.14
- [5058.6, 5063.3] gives 5.4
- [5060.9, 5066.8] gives 5.18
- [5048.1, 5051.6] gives 5.15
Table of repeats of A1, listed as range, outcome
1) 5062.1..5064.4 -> 5.201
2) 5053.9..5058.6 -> 5.049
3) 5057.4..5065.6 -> 5.028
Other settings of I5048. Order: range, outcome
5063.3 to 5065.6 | 5.1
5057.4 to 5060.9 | 5.38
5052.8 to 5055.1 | 5.03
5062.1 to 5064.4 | 5.27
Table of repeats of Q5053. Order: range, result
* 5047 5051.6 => 5.044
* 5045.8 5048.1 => 5.218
